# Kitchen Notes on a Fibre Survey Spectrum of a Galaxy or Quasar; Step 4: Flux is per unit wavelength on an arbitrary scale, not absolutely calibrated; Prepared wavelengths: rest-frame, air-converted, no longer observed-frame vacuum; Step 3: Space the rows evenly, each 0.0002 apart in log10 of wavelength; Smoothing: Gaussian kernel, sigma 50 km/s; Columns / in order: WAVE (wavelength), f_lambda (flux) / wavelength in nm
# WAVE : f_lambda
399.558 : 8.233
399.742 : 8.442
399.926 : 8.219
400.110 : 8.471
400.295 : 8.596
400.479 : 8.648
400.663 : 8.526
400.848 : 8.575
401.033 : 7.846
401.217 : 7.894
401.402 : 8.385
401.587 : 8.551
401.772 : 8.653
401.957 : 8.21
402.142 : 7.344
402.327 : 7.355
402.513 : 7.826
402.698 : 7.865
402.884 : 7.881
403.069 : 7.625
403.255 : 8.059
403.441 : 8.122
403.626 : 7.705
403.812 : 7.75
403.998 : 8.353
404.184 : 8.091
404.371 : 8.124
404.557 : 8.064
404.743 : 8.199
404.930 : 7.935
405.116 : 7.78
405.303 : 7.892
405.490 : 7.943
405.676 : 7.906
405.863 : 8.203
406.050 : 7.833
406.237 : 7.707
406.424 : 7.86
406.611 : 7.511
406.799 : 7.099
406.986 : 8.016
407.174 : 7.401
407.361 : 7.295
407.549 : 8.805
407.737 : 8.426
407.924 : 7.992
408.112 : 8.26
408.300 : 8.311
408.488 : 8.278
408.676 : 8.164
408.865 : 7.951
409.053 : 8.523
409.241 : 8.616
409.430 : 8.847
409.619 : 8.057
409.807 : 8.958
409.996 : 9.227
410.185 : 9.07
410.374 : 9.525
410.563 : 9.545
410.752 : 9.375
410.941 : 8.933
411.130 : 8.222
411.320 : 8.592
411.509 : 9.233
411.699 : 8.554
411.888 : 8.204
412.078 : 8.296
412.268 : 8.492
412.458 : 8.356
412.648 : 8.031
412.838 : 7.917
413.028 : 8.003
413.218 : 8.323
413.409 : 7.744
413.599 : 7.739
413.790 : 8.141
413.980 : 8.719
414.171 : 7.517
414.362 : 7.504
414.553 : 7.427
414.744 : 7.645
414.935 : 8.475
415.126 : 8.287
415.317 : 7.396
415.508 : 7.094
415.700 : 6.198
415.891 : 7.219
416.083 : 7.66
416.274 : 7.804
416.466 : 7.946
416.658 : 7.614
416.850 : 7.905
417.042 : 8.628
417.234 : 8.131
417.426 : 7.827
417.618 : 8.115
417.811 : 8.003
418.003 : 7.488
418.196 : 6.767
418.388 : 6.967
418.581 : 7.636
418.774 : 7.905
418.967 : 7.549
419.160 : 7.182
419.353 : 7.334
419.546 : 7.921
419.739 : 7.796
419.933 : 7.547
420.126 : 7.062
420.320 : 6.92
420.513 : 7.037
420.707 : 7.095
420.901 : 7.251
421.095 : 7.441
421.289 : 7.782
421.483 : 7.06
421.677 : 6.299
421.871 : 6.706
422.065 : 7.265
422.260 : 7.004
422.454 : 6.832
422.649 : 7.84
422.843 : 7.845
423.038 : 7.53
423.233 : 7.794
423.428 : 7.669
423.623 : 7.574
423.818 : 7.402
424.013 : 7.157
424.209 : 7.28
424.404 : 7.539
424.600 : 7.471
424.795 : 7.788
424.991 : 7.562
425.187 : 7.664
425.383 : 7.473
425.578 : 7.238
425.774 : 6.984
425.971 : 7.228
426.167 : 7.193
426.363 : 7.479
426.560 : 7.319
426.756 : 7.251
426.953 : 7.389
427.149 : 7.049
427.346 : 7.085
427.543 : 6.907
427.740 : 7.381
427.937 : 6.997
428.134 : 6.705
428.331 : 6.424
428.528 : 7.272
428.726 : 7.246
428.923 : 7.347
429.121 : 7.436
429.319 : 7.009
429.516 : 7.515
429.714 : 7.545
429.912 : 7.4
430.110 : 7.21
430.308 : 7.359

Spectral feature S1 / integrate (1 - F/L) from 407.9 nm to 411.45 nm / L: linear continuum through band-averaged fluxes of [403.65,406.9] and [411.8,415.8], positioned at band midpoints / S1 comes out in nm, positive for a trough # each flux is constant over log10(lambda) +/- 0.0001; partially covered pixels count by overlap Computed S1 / -0.36 nm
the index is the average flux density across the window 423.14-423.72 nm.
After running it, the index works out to 7.68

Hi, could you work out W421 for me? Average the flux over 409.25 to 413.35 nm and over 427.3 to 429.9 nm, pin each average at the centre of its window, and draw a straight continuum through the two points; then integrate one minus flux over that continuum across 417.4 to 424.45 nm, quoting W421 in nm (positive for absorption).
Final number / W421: 0.39 nm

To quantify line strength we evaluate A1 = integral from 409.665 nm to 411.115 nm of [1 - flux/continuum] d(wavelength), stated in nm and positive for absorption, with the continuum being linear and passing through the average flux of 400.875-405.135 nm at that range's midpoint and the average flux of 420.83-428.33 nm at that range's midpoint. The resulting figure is -0.26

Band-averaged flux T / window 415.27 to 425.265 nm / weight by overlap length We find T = 7.45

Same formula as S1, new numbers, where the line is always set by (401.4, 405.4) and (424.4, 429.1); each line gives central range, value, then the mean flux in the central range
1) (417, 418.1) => -0.068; 8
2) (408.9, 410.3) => -0.171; 8.73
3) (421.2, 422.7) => 0.066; 7.07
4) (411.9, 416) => -0.102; 7.84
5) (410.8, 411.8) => -0.130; 8.74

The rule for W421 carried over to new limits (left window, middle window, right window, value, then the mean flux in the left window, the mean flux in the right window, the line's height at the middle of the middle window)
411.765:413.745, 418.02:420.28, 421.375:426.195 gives 0.07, 8.12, 7.34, 7.67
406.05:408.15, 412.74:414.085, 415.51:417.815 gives -0.06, 7.84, 7.72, 7.76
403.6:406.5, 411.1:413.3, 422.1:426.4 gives -0.17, 7.96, 7.43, 7.77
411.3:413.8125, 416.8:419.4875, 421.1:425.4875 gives 0.05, 8.25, 7.39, 7.8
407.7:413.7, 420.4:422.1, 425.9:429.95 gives 0.13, 8.49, 7.2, 7.7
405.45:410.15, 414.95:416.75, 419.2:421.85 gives 0.02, 8.14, 7.25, 7.58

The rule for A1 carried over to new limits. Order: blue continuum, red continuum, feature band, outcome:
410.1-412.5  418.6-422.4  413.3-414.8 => 0.10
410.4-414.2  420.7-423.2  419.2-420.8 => 0.03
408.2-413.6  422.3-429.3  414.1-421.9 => 0.45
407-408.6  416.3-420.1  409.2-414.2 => -0.37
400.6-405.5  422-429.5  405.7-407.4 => 0.05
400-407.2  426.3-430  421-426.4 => -0.01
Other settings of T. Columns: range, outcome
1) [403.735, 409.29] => 8.01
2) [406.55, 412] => 8.45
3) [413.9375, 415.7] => 7.67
